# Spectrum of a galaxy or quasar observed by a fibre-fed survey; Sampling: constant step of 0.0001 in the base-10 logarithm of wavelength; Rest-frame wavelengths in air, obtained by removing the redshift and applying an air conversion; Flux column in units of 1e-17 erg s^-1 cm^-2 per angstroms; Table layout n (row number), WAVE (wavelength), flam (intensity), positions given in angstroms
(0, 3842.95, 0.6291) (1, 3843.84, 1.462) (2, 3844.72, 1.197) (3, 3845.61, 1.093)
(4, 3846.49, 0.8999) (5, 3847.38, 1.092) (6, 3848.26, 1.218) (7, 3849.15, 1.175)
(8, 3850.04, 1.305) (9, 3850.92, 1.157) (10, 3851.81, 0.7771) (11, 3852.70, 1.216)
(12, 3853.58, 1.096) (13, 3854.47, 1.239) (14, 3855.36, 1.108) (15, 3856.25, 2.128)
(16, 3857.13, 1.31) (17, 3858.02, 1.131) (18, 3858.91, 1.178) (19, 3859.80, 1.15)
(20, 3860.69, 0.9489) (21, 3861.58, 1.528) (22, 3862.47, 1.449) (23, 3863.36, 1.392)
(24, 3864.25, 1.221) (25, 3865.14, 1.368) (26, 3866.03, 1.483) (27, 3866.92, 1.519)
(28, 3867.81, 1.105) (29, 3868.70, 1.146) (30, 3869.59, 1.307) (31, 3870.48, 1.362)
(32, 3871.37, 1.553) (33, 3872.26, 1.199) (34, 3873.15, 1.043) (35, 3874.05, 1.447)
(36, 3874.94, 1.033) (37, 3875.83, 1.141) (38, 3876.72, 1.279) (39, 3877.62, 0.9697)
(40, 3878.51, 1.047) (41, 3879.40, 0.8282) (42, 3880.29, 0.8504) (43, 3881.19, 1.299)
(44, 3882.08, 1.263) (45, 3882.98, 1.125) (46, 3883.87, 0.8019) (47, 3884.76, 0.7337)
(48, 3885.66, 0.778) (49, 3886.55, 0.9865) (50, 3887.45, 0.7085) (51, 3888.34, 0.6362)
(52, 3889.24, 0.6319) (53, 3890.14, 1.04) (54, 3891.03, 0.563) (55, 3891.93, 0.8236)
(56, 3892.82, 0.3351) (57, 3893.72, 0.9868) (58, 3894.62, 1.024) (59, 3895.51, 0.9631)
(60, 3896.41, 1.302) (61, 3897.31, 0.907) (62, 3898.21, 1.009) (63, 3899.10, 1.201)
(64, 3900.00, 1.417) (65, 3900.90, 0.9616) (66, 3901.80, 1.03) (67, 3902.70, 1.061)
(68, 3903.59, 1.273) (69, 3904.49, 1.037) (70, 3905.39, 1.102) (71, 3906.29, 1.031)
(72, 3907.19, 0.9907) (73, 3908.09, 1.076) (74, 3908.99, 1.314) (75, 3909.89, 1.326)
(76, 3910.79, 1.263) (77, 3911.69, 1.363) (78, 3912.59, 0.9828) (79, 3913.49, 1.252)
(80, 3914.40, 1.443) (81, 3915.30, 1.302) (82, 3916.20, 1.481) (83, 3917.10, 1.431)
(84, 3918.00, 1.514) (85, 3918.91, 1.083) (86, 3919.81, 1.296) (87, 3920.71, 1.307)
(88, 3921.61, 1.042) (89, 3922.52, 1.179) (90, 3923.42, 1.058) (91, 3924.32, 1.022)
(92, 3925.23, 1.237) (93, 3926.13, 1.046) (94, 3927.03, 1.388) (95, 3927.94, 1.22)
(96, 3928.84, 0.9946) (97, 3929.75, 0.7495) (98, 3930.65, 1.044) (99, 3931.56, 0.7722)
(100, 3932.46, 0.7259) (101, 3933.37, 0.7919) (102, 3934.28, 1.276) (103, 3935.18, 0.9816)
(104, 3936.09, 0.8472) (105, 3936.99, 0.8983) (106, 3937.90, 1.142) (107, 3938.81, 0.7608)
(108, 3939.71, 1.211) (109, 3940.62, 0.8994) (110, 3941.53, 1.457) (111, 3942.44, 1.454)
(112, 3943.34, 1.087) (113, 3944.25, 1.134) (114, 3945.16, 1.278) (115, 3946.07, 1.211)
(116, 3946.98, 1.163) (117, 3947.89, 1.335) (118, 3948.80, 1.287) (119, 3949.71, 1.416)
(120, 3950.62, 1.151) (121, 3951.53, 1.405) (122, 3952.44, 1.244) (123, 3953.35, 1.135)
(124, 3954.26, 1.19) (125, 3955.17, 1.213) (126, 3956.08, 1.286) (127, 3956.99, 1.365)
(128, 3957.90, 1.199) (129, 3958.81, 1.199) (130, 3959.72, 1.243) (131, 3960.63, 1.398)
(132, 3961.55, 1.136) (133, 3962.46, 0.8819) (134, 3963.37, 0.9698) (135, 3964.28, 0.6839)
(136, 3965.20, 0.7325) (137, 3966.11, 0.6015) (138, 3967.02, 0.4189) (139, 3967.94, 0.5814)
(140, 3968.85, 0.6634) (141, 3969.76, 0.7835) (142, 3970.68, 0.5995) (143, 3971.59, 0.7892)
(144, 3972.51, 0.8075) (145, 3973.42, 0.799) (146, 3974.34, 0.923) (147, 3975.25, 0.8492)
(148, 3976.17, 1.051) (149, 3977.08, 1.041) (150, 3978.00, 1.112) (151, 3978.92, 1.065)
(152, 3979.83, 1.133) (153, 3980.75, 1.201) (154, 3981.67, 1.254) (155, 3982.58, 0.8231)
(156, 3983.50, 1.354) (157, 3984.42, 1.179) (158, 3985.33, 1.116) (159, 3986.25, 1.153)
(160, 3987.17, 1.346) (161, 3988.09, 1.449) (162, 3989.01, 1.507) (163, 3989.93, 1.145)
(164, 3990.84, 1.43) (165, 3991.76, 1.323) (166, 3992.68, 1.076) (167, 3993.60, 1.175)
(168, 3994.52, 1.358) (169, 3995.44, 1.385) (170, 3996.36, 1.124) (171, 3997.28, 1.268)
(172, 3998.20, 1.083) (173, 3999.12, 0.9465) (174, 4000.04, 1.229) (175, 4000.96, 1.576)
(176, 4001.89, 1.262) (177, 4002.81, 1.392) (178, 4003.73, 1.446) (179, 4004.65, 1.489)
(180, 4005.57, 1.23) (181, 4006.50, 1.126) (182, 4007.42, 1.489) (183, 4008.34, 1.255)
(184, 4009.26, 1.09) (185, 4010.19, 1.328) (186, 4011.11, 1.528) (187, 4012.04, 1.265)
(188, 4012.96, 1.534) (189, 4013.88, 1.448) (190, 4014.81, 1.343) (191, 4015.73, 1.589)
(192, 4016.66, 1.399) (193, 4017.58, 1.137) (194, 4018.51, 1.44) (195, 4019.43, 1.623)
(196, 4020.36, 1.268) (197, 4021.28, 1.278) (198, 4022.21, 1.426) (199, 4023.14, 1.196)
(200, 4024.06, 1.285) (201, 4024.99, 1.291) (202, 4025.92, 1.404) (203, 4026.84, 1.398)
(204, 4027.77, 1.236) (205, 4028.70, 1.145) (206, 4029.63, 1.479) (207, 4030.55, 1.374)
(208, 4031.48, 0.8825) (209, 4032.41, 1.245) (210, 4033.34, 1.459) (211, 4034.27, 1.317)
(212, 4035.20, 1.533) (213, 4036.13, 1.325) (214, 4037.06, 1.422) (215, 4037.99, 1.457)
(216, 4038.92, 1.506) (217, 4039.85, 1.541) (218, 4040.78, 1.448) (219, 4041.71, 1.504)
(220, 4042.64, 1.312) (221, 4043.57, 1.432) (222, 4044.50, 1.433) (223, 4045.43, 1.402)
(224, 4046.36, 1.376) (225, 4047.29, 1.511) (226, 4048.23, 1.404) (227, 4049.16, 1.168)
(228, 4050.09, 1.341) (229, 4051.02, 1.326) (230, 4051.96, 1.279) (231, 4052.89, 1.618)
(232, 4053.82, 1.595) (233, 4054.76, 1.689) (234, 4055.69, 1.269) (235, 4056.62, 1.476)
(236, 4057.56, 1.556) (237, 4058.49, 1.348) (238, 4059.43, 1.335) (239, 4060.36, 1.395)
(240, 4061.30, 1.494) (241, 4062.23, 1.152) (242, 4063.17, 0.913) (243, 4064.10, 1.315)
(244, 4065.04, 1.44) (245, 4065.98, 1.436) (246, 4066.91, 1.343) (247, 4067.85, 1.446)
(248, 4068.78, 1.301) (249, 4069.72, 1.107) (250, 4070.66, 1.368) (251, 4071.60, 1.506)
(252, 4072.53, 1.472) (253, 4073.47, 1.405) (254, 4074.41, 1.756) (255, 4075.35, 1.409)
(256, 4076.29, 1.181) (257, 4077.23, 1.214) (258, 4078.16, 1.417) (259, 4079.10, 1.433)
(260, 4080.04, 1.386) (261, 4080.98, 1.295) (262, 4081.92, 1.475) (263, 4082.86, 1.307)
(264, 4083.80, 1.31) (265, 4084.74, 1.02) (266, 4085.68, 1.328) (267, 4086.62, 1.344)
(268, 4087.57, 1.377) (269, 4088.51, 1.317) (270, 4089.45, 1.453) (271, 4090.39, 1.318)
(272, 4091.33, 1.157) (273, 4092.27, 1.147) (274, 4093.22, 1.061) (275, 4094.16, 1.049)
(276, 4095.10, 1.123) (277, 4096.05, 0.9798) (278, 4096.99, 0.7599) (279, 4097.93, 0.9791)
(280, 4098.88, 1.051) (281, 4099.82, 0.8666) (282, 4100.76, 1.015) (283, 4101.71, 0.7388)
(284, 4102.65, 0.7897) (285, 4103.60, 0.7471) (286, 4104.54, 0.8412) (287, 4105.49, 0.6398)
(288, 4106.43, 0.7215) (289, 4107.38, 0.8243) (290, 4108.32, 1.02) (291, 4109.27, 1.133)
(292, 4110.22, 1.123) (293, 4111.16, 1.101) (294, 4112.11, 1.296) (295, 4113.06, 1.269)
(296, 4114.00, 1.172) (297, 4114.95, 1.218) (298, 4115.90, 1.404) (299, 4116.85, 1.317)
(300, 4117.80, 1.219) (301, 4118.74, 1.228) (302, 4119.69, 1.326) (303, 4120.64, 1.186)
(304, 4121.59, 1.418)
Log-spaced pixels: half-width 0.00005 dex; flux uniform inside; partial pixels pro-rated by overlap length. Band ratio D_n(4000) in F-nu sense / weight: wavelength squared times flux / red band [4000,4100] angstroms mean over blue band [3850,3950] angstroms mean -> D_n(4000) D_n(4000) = 1.28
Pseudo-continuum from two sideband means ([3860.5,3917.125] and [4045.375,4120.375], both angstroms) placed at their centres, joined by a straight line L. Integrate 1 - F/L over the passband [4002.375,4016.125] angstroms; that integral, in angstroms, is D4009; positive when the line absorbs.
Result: -2.0 angstroms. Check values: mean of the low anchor 1.12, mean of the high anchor 1.24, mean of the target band 1.37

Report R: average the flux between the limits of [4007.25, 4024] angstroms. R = 1.36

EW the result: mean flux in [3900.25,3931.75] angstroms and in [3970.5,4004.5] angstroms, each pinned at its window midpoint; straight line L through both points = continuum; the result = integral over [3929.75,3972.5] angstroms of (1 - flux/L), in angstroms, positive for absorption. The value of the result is 4.7 angstroms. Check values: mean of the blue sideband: 1.17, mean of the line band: 1.04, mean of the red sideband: 1.16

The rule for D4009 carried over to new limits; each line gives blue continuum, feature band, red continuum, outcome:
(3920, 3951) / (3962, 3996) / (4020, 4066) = 5.47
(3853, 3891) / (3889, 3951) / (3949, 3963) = 4.54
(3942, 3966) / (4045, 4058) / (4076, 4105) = -3.11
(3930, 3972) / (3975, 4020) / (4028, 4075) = -2.51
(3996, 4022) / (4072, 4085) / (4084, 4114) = -2.91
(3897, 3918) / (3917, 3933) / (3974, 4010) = 1.21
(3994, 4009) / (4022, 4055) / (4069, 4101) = -2.84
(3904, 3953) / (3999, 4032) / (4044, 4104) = -2.70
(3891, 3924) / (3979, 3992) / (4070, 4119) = -0.97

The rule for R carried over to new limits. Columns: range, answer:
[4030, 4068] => 1.39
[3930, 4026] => 1.16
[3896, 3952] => 1.15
